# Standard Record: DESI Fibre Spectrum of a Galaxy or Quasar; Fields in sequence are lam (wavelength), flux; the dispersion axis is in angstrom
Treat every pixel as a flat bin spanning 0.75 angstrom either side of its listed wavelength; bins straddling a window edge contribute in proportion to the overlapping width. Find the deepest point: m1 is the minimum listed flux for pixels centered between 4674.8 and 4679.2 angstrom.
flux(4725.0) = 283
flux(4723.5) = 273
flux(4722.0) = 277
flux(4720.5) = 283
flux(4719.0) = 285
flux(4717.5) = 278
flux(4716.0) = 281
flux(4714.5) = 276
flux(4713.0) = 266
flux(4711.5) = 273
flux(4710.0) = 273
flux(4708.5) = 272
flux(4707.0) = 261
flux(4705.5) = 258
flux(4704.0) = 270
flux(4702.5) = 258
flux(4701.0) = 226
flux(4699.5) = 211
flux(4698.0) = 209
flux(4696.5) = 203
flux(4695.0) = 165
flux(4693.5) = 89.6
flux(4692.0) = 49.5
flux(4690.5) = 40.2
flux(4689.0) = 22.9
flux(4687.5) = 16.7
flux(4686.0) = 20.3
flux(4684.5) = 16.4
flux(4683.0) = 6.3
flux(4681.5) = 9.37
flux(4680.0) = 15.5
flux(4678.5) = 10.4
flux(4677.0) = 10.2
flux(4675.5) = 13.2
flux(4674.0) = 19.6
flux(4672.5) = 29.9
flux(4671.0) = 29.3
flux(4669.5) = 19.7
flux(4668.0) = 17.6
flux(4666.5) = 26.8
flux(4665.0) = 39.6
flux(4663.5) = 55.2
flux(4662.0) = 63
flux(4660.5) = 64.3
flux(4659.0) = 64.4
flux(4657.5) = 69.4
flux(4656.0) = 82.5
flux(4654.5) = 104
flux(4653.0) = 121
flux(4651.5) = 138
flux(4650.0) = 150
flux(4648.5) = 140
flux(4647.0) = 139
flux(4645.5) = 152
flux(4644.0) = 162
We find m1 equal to 10.2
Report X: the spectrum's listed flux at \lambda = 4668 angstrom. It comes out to 17.6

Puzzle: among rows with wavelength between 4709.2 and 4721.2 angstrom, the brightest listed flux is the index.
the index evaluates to 285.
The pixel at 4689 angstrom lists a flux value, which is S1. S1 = 22.9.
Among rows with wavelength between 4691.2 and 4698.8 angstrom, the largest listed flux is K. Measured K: 209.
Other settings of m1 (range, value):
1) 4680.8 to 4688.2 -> 6.3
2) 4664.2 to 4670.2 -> 17.6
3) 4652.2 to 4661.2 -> 64.3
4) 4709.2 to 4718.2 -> 266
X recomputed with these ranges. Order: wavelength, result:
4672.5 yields 29.9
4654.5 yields 104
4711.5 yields 273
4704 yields 270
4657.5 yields 69.4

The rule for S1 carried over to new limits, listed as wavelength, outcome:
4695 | 165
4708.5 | 272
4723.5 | 273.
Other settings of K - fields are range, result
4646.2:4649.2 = 140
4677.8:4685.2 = 16.4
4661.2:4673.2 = 63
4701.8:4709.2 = 272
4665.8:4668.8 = 26.8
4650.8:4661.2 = 138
